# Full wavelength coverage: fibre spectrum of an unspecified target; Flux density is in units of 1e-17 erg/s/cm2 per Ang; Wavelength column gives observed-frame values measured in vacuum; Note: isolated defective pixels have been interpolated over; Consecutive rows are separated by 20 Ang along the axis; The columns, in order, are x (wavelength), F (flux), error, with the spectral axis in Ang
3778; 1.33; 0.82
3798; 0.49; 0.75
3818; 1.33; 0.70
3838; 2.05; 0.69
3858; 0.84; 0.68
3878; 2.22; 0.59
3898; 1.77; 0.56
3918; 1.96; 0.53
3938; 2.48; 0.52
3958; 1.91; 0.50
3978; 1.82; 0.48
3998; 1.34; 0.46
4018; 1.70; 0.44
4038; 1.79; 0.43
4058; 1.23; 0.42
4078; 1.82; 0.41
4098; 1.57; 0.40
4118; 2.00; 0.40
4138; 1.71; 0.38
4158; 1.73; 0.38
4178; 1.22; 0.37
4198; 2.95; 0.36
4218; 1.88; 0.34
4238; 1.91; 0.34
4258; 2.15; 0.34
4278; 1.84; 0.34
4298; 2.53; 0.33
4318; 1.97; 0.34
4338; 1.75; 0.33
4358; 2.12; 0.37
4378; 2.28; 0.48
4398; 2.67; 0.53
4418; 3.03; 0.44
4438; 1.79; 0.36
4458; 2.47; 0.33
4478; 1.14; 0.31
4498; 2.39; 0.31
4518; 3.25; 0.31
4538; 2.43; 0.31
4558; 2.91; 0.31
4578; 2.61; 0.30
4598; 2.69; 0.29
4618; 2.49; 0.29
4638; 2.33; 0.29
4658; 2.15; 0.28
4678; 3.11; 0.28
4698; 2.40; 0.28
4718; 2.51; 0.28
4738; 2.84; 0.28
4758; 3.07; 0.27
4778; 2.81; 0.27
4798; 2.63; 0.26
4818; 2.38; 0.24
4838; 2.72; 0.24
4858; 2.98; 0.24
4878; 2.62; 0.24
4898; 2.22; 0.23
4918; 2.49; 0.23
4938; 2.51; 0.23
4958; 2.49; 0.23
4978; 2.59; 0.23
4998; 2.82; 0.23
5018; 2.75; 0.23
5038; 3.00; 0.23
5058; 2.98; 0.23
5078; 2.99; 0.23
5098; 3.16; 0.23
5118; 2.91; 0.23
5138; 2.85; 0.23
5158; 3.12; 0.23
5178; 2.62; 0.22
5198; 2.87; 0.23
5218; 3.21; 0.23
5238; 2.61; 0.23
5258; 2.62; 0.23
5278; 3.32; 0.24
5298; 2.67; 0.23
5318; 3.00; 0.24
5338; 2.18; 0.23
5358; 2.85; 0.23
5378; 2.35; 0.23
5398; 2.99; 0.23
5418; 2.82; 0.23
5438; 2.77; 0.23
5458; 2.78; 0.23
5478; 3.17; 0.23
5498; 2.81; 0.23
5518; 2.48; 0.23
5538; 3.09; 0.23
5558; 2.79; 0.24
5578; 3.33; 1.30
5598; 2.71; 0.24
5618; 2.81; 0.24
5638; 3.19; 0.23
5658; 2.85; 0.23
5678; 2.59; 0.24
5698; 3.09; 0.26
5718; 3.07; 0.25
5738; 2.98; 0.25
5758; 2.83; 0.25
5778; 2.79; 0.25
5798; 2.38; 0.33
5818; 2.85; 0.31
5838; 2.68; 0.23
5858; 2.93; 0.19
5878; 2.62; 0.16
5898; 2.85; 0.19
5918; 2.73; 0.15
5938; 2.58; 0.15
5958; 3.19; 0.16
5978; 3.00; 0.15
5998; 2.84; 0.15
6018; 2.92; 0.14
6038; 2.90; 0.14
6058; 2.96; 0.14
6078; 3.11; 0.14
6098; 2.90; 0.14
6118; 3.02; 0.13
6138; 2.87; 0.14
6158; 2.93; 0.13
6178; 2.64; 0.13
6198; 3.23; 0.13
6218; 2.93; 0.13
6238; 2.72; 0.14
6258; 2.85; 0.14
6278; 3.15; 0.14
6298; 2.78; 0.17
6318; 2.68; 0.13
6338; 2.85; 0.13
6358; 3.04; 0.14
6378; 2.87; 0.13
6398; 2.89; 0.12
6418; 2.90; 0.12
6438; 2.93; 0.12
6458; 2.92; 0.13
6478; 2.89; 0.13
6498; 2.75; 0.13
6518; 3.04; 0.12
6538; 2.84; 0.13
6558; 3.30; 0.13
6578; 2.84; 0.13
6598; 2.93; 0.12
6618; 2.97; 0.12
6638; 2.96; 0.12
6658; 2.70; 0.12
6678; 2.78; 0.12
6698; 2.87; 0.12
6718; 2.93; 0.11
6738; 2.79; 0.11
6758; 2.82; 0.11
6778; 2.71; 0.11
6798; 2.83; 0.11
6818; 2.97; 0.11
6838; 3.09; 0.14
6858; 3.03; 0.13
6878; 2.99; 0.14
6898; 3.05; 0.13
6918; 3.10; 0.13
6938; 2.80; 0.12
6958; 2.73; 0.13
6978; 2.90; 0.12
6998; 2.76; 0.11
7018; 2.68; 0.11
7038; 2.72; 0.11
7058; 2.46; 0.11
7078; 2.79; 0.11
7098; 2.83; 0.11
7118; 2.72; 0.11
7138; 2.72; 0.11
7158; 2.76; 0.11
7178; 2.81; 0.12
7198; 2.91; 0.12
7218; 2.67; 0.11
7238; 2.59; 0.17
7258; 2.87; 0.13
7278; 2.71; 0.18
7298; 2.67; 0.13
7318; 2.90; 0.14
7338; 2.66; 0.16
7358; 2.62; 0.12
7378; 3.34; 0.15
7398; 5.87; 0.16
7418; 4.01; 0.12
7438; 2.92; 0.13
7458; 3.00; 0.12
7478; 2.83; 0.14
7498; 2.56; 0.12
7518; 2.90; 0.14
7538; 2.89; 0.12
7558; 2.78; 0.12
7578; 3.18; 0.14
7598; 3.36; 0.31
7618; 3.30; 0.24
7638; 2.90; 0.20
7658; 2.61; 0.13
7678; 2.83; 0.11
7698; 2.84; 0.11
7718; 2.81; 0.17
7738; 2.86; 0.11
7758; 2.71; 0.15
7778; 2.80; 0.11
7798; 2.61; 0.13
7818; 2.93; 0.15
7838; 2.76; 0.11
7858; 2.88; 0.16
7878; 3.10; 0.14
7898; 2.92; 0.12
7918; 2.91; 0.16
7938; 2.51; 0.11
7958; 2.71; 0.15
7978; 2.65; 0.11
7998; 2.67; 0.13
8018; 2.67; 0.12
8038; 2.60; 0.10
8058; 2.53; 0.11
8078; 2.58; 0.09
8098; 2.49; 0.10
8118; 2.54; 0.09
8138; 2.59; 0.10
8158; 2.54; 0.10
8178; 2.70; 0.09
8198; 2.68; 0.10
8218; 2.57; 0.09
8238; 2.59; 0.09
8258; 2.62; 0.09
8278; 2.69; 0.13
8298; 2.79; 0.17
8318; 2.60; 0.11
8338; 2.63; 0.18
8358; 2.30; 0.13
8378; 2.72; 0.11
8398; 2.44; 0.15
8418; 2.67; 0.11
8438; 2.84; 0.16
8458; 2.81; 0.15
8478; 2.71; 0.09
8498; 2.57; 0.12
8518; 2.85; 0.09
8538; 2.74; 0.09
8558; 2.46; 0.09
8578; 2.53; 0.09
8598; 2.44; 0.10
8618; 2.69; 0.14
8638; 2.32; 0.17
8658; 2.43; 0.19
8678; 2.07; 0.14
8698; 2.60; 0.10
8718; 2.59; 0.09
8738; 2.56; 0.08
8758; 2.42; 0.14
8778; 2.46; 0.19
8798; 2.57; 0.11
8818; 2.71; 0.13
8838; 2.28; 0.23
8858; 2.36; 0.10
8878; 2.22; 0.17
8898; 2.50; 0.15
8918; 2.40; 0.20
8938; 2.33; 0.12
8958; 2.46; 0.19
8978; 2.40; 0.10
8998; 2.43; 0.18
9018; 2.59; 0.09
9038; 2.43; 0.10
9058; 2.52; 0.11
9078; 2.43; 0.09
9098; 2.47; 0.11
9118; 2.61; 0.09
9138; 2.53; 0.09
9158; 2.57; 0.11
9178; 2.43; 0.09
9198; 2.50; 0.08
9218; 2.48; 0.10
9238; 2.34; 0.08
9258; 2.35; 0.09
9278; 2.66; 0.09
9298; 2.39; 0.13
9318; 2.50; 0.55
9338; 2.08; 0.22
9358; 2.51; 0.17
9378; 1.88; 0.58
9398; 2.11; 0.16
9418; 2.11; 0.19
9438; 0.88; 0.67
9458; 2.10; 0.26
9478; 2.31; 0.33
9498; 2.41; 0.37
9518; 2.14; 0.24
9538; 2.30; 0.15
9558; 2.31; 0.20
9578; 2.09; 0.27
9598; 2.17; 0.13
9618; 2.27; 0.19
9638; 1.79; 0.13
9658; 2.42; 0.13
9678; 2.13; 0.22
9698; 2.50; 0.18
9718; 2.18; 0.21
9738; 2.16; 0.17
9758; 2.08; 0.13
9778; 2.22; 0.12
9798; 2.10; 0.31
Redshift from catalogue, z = 0.13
